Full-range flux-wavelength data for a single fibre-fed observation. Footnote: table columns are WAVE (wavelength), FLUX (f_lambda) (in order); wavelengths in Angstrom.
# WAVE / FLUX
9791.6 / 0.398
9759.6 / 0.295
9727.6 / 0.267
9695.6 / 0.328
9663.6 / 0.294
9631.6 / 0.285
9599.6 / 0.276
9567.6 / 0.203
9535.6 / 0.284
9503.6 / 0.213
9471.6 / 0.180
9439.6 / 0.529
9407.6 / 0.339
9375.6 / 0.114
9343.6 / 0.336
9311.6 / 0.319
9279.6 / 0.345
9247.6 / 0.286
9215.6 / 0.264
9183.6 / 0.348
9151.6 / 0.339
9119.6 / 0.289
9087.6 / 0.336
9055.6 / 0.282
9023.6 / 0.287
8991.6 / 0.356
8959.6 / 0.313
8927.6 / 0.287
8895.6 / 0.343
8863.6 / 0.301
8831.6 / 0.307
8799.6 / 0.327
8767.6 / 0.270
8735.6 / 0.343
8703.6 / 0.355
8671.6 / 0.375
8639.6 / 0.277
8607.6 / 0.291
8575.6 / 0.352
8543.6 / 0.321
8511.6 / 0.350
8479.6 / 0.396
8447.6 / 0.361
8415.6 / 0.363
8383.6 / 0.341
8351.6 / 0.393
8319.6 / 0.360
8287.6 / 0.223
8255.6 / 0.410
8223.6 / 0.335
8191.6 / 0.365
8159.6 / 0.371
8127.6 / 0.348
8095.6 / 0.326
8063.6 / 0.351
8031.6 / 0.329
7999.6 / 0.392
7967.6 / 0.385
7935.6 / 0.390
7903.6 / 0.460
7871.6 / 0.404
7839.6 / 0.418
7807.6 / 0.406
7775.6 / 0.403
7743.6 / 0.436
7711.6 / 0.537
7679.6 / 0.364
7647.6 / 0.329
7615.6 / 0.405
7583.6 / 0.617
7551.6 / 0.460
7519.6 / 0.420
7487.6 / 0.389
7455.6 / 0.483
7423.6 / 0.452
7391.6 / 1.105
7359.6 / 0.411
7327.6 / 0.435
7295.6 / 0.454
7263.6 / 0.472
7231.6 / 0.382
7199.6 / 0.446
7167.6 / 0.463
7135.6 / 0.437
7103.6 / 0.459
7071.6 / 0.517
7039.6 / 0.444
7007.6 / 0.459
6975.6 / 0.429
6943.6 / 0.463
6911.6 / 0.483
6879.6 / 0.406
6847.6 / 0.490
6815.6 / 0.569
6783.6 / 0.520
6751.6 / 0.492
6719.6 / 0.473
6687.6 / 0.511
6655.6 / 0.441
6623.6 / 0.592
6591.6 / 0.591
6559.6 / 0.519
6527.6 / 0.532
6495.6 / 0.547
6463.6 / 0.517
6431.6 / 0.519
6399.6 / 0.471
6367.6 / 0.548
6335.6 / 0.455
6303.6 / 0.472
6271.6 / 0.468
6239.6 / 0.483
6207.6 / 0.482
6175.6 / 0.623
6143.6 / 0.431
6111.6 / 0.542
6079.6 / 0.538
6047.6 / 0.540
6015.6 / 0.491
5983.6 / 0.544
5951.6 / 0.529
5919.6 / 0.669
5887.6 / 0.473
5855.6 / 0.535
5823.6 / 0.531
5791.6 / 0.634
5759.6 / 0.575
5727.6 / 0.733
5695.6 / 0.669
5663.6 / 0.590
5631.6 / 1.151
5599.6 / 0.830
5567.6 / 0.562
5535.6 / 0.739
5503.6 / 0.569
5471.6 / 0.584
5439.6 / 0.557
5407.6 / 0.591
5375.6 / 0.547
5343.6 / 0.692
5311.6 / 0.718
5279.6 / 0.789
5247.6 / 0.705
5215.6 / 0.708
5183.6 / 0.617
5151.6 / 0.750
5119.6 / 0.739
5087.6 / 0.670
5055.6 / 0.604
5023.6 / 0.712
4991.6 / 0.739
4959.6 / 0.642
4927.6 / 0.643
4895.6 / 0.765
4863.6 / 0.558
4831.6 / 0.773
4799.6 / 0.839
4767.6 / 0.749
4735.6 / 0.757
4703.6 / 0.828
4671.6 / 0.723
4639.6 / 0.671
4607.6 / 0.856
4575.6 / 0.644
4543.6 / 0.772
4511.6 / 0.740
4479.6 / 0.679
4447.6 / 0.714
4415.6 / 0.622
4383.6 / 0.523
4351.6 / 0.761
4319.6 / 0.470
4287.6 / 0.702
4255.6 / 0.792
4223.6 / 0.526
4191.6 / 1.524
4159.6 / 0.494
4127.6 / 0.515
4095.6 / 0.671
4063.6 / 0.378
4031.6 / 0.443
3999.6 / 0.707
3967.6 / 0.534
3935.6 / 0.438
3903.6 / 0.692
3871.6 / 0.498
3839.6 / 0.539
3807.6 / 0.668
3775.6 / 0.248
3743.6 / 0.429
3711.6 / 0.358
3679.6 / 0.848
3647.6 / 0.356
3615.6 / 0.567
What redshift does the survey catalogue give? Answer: 0.126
